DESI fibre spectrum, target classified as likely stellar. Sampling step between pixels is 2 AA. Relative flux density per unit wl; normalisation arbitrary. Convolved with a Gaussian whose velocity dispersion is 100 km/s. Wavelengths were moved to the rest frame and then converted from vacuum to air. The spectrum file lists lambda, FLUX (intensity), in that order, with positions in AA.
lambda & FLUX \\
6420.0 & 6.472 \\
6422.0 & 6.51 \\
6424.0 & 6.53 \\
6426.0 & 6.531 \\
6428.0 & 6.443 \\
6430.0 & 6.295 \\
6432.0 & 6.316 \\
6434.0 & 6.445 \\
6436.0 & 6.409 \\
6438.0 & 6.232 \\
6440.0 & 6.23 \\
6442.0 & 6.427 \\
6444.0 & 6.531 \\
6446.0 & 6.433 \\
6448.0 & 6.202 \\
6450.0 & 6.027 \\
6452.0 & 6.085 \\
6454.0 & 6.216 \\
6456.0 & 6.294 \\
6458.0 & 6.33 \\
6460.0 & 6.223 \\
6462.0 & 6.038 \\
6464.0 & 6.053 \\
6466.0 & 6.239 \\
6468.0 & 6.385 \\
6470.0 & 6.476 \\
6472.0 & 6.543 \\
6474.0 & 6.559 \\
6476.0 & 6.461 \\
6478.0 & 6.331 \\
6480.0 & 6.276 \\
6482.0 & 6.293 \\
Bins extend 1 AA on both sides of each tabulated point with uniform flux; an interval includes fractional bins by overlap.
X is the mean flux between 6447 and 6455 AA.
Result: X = 6.13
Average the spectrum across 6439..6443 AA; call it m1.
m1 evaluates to 6.33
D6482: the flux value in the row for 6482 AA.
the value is 6.293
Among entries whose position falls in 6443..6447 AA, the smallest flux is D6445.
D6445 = 6.433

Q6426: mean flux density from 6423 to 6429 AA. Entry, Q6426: 6.5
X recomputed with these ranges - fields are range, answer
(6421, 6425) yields 6.52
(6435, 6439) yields 6.32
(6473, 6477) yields 6.51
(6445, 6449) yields 6.32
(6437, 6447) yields 6.37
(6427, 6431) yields 6.37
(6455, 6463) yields 6.22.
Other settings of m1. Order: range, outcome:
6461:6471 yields 6.24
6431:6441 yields 6.33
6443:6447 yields 6.48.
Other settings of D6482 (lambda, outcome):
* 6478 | 6.331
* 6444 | 6.531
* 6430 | 6.295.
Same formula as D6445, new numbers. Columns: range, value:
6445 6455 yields 6.027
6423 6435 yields 6.295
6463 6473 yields 6.053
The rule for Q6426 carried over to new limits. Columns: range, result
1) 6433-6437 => 6.43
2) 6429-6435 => 6.35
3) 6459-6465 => 6.1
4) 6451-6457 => 6.2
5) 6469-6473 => 6.51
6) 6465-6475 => 6.44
